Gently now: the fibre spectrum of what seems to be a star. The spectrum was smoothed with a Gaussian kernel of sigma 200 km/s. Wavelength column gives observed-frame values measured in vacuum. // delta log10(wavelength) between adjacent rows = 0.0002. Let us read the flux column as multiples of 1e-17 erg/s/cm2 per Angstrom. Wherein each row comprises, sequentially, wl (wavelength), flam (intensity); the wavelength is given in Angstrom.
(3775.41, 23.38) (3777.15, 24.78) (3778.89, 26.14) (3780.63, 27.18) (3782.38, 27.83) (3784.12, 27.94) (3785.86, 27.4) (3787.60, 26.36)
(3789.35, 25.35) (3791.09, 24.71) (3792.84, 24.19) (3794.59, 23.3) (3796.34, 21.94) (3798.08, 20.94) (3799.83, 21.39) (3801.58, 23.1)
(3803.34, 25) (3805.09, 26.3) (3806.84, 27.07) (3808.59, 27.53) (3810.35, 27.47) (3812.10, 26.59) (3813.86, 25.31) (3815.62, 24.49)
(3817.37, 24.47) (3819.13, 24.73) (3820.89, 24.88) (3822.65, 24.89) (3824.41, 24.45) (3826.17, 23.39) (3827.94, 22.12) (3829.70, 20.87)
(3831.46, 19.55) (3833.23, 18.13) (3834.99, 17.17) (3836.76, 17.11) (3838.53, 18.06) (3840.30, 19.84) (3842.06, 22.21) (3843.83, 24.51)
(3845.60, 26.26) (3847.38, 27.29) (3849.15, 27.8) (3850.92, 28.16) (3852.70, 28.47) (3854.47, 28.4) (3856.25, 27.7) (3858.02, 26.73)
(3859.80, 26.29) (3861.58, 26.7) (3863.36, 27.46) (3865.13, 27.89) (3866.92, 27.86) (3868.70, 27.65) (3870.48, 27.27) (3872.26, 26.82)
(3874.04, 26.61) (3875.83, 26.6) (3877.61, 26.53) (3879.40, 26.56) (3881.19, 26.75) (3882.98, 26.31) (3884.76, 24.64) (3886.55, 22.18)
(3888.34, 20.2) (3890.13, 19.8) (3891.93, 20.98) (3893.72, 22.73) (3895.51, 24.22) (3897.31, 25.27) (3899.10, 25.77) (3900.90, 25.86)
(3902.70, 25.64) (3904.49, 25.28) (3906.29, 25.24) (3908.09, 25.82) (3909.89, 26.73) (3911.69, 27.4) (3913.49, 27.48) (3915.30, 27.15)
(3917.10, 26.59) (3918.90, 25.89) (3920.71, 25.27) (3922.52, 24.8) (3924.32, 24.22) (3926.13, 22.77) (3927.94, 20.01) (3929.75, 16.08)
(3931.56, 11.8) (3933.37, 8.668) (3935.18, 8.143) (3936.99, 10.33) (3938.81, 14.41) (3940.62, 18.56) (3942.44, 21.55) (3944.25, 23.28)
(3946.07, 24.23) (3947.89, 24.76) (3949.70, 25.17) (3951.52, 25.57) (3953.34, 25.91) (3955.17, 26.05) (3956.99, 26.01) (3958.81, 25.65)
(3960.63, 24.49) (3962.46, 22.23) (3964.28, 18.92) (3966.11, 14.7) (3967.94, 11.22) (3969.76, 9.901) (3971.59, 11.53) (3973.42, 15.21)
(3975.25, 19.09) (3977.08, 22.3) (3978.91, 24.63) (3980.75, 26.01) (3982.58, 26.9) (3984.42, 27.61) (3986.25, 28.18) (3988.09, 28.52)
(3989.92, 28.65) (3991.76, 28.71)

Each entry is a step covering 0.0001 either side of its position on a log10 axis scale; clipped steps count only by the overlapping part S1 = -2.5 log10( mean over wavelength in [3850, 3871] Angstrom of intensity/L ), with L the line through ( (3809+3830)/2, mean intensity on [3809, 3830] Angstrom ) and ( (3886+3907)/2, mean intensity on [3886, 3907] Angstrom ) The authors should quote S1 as -0.15 mag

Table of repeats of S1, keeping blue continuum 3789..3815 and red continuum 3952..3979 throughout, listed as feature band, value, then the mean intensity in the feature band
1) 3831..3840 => 0.30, 18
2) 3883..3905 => -0.08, 23.6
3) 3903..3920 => -0.23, 26.4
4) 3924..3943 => 0.30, 15.7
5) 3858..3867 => -0.19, 27.1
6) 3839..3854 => -0.09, 25.4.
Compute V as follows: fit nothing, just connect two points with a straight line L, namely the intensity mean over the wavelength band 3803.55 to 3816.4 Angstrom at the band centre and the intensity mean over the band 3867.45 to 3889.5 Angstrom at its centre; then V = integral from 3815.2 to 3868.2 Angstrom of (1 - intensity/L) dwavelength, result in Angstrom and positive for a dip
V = 3.5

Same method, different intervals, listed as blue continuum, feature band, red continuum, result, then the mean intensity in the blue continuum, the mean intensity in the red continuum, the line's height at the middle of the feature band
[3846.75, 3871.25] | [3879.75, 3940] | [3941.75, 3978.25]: 5.1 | 27.6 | 20.9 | 24.2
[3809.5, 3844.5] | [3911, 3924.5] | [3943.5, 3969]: -2.1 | 22.5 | 22.6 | 22.6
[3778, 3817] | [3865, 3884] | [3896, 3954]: -2.7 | 25.3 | 22.4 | 23.5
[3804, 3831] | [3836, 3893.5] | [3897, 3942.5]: -4.4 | 24.9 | 21.7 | 23.4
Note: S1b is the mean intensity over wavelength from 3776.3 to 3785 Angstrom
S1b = 26.8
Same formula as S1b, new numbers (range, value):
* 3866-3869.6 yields 27.7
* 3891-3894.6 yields 21.8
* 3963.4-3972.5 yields 13.2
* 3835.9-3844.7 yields 20.4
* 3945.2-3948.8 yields 24.5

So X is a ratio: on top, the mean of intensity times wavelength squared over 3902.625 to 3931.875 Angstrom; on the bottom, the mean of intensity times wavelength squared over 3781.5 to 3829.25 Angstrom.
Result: 1.0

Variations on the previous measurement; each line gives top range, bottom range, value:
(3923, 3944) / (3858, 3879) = 0.63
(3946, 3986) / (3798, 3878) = 0.94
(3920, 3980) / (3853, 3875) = 0.75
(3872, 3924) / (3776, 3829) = 1.06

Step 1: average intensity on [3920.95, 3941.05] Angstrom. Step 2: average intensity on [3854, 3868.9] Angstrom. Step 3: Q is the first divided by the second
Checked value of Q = 0.6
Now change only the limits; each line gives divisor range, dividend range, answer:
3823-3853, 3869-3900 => 1.09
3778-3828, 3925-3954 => 0.75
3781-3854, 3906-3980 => 0.87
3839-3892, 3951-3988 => 0.84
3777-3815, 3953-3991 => 0.87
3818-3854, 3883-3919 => 1.07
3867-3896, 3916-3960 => 0.85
